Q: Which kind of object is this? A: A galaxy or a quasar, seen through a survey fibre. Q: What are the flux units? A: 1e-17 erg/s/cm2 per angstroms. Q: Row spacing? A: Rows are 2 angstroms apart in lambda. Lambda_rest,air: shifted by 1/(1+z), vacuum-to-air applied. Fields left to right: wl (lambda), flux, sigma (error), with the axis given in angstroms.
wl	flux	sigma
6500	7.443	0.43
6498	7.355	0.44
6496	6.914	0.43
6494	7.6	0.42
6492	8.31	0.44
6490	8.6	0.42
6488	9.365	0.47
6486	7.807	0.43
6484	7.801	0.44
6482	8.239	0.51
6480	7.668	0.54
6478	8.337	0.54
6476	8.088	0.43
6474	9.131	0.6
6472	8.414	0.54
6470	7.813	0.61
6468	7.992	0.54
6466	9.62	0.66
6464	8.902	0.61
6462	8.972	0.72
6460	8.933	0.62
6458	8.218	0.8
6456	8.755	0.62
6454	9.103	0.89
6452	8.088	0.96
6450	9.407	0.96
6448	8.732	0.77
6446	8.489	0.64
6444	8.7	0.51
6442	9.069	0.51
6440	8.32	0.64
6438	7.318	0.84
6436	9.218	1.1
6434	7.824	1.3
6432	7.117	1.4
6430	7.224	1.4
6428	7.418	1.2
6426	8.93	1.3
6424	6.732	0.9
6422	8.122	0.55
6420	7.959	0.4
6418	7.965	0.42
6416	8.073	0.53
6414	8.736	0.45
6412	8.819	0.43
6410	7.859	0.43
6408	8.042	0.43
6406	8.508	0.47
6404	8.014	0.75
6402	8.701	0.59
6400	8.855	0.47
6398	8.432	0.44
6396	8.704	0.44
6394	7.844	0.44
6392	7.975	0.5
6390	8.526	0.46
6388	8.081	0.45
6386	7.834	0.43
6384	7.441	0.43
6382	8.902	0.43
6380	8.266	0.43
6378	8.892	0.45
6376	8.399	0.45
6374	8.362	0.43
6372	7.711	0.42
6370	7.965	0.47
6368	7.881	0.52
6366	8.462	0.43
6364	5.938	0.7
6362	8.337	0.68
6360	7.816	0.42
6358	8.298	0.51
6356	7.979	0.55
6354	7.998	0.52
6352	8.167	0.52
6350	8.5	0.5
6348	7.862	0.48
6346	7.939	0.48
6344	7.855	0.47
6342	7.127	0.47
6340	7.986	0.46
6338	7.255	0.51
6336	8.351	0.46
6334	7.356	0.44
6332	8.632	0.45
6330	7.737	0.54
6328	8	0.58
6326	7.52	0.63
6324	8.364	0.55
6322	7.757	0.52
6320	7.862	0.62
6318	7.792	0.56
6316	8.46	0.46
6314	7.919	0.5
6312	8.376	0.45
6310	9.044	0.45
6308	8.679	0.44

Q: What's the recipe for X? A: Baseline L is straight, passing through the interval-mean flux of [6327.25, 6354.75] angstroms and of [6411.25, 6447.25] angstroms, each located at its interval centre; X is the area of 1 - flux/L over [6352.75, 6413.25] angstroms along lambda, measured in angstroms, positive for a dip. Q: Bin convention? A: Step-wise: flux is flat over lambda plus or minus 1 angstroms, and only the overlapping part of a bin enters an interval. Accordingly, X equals -1.2 angstroms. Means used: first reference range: 7.91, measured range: 8.16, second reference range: 8.11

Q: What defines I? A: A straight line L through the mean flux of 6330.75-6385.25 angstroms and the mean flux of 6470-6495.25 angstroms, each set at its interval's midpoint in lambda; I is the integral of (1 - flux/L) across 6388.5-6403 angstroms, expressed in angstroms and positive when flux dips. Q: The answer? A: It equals -0.6 angstroms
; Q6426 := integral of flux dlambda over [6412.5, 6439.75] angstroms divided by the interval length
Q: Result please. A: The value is 7.92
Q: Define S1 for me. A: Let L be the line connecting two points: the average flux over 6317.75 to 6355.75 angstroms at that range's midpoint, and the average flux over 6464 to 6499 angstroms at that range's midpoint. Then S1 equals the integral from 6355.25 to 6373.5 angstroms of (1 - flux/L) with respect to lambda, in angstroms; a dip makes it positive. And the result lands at 0.3 angstroms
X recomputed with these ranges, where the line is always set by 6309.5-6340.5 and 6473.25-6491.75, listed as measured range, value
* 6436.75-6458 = -0.9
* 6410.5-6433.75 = 0.8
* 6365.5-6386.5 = -0.2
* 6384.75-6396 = 0.1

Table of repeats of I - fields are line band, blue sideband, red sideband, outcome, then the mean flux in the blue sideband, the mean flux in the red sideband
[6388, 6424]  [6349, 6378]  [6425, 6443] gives -1.0 angstroms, 8.02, 8.05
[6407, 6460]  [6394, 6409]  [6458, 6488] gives 1.1 angstroms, 8.42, 8.43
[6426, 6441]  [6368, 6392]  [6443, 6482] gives 1.1 angstroms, 8.19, 8.59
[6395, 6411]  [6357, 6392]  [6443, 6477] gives -0.2 angstroms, 8.06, 8.67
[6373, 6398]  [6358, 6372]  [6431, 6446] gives -1.2 angstroms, 7.77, 8.24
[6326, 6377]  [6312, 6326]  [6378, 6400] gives 1.4 angstroms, 8.01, 8.26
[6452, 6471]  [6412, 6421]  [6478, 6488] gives -1.3 angstroms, 8.25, 8.07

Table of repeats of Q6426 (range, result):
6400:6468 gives 8.36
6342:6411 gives 8.11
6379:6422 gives 8.26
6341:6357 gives 7.93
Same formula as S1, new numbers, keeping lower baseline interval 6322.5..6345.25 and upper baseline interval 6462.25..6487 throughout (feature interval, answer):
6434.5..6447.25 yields -0.4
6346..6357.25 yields -0.3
